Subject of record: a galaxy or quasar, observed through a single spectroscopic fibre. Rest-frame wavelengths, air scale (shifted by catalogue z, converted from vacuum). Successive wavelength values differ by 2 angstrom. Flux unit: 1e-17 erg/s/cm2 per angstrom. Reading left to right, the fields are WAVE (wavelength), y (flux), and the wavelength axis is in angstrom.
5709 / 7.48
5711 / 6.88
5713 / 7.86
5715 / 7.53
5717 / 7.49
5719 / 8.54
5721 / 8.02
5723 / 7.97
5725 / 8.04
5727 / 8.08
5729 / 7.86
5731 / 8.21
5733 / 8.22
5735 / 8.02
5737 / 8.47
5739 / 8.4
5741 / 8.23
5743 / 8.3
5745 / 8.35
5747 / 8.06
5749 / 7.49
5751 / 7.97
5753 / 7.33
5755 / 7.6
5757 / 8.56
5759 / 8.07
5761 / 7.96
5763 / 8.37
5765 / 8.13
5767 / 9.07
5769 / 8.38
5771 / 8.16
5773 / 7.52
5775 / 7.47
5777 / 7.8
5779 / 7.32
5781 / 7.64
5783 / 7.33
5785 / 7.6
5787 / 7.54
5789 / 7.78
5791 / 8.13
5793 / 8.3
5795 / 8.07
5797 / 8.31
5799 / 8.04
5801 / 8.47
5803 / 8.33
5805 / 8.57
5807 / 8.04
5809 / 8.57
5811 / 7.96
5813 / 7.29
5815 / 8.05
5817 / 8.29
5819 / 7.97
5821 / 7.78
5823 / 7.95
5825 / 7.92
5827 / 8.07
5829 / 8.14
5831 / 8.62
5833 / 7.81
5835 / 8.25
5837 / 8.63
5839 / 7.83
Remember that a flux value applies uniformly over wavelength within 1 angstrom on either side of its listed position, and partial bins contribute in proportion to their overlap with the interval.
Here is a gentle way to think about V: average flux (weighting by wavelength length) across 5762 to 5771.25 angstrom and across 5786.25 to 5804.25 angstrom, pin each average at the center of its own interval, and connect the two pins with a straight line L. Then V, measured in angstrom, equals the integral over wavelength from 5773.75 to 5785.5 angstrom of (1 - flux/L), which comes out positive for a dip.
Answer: 1.1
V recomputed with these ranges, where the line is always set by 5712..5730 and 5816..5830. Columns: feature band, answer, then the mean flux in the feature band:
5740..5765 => -0.22 angstrom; 8.03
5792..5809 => -0.61 angstrom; 8.28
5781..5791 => 0.45 angstrom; 7.63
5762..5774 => -0.45 angstrom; 8.27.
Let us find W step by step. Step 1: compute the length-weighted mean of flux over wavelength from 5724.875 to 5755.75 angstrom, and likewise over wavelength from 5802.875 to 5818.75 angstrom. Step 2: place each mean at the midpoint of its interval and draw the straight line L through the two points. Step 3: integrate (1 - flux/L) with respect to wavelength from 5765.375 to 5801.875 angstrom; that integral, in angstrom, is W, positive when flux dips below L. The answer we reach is 0.7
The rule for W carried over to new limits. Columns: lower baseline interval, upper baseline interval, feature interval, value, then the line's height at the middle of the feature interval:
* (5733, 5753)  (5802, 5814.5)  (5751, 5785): 0.8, 8.11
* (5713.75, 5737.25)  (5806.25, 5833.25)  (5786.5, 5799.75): 0.0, 8.03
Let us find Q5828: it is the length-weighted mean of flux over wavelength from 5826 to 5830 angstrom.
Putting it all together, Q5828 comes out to 8.11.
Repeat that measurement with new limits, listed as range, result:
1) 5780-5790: 7.58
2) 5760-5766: 8.15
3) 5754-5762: 8.05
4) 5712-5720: 7.86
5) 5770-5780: 7.65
